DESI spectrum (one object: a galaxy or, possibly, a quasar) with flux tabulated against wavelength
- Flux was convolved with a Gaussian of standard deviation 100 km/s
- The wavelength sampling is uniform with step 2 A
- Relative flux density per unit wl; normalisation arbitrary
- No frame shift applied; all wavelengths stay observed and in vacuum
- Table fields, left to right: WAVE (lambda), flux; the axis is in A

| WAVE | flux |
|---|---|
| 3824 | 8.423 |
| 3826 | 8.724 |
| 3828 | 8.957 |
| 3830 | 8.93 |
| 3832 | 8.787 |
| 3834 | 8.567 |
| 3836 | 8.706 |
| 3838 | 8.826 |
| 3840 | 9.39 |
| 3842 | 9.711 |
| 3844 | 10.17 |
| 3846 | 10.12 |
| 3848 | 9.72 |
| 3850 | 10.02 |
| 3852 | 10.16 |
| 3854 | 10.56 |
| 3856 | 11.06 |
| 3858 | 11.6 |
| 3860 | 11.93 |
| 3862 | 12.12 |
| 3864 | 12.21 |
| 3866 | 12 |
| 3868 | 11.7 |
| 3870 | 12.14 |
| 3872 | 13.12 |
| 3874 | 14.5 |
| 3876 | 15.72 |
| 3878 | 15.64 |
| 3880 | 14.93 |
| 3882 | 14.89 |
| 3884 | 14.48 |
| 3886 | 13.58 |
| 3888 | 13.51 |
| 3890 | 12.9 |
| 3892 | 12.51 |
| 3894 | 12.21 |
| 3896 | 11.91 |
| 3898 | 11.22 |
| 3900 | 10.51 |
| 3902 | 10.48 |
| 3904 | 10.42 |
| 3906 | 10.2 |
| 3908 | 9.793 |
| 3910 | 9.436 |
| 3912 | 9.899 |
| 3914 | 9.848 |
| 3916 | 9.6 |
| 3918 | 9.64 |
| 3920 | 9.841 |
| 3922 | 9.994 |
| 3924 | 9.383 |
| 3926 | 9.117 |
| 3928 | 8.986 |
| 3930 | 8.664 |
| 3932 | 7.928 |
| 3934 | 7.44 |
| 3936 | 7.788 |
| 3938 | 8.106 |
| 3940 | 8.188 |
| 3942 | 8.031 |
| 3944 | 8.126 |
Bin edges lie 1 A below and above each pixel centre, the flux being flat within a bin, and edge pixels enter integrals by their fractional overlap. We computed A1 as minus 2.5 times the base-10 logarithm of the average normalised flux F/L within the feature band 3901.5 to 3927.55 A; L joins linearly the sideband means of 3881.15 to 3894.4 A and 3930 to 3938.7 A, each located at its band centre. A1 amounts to 0.05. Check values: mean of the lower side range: 13.5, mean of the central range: 9.79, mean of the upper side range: 7.9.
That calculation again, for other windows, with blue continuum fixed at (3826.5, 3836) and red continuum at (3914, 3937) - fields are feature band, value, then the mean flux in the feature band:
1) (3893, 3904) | -0.25 mag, 11.2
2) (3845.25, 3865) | -0.23 mag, 11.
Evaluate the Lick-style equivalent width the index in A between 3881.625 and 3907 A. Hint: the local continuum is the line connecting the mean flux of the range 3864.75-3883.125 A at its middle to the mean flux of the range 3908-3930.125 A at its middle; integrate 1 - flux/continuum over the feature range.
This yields -0.5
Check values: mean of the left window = 13.8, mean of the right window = 9.54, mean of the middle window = 12.2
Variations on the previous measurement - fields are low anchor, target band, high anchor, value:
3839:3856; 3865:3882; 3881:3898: -2.6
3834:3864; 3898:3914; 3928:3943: -2.4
